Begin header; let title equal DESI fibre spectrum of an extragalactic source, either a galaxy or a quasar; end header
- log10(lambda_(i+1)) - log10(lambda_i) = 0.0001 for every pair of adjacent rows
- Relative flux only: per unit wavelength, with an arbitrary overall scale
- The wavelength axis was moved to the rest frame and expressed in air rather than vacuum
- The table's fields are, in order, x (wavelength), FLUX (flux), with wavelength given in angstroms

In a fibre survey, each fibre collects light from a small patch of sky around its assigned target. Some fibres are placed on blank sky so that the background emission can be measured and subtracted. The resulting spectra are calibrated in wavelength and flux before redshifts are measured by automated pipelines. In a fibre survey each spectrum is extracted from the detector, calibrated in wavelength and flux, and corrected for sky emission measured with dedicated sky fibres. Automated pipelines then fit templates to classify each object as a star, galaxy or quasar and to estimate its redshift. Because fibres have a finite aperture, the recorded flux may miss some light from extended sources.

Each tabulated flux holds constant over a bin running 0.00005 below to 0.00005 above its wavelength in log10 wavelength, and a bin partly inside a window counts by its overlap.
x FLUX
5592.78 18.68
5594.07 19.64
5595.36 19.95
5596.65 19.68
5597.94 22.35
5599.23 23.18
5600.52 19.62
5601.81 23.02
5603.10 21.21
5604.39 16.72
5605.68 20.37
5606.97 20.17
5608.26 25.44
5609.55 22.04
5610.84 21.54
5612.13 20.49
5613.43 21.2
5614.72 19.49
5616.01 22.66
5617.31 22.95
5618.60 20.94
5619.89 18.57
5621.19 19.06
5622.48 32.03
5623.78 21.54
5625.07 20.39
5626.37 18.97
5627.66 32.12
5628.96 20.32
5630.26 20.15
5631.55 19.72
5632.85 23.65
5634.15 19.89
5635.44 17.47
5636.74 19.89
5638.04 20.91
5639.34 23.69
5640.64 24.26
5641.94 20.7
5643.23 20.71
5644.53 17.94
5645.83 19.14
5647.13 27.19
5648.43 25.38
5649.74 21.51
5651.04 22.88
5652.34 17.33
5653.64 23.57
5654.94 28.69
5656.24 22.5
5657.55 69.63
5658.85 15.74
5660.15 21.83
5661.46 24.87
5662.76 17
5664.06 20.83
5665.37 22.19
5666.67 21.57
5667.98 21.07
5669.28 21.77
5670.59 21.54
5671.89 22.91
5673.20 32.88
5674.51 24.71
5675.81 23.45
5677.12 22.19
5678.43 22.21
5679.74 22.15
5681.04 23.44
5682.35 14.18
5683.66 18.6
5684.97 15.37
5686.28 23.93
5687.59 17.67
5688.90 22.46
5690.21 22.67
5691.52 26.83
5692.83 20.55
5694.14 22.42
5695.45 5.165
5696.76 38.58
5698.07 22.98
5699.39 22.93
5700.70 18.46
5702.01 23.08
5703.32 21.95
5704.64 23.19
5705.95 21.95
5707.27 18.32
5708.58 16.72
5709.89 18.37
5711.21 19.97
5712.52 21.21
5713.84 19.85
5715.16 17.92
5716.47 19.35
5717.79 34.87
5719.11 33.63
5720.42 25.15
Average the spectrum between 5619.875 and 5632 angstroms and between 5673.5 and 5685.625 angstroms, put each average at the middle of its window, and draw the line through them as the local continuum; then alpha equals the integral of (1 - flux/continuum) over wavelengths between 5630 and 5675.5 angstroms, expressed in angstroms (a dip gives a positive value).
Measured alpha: -3.3 angstroms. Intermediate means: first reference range 22.5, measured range 23.3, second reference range 21.1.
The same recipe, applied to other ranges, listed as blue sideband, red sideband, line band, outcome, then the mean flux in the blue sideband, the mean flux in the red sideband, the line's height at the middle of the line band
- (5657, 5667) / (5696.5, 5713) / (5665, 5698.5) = 3.0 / 26.5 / 21.7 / 24.3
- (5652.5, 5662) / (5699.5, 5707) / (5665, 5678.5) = 1.6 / 29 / 21.6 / 26.7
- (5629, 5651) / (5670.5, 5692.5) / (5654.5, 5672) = -2.7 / 21.4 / 22.2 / 21.8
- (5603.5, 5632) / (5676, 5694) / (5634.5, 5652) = -0.1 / 21.7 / 21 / 21.4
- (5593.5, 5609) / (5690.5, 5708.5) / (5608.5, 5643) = -0.9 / 21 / 21.9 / 21.2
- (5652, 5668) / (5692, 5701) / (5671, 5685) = 0.8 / 25.4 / 21.8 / 23.7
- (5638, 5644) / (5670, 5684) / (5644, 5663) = -2.5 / 22.1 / 22.7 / 22.3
